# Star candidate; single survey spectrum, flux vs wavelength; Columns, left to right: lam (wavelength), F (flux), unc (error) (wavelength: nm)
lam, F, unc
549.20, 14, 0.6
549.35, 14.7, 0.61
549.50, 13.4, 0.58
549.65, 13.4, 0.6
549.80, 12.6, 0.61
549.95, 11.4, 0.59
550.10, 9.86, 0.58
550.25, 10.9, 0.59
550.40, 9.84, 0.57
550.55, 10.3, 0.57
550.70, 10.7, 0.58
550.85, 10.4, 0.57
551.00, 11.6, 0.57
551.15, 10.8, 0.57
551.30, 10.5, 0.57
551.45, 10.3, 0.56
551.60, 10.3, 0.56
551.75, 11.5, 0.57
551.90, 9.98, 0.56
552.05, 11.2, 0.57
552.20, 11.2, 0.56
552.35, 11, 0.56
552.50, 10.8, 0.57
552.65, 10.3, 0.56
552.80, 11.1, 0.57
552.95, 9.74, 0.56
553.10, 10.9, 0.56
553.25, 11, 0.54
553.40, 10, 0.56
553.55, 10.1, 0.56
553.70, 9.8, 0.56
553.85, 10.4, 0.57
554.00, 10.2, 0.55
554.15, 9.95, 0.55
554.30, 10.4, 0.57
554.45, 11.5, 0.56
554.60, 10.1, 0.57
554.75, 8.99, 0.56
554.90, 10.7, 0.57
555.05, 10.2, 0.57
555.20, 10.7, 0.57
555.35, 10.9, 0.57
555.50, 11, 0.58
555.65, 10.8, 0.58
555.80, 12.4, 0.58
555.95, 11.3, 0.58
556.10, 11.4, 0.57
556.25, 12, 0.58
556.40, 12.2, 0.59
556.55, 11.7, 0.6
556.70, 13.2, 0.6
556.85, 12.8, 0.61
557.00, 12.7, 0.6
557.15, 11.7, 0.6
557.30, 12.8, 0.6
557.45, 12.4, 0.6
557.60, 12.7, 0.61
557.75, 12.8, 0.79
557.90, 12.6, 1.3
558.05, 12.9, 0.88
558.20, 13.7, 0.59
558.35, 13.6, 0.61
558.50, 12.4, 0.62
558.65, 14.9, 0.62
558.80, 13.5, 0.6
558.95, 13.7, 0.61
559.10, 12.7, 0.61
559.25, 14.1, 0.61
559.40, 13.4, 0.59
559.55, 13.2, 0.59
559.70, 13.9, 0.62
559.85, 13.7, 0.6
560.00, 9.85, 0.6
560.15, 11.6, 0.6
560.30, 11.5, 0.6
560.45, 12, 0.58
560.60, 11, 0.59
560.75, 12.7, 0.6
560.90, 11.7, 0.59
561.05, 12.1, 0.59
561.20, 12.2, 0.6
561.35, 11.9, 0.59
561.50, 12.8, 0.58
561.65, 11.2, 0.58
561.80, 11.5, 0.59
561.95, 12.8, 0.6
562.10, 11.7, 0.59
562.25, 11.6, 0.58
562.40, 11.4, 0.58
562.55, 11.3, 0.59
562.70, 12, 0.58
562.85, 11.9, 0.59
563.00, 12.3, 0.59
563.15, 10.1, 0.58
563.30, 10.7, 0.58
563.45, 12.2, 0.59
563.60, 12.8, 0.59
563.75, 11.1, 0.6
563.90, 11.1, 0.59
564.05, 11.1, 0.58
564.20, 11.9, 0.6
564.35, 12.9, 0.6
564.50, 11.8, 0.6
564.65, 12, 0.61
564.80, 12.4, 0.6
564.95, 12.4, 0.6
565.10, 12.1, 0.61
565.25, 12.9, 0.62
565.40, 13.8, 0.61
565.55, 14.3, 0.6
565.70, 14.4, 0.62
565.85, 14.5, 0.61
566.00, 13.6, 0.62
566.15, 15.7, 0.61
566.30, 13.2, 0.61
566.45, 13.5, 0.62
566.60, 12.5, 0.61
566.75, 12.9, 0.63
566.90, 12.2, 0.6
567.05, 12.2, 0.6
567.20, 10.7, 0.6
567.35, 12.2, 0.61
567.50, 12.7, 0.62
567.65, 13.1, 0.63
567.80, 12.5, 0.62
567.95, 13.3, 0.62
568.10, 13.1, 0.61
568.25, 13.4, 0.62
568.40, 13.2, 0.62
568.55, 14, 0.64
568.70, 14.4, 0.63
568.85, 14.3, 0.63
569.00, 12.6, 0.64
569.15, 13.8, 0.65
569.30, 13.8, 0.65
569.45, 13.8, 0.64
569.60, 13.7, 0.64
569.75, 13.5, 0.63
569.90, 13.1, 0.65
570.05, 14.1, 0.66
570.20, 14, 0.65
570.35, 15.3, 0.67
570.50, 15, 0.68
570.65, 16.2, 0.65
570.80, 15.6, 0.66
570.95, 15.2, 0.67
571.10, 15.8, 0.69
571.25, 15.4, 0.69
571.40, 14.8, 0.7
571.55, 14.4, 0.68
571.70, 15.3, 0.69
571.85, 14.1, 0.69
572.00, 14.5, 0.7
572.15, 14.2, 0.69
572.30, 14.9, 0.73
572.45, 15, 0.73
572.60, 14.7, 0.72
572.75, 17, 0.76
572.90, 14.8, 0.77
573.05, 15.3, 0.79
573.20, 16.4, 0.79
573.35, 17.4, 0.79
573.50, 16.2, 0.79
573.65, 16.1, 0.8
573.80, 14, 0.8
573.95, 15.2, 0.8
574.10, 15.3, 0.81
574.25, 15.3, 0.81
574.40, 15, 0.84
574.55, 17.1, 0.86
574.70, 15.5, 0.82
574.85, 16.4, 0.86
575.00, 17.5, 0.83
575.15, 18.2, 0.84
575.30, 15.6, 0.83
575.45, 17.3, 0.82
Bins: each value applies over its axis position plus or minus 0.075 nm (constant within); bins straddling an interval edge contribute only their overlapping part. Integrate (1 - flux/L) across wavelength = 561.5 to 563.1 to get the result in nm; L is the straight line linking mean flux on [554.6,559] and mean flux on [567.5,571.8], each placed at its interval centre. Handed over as 0.15 nm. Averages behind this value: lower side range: 12.1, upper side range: 14.1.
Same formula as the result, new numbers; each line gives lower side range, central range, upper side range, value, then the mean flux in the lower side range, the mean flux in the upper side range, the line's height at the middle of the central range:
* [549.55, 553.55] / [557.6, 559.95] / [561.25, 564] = -0.40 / 10.8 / 11.7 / 11.4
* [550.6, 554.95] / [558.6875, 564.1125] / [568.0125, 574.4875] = 0.16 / 10.5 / 14.7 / 12.5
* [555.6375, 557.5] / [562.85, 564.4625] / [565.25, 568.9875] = 0.16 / 12.1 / 13.3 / 12.9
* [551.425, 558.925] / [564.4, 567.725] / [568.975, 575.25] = 0.21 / 11.4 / 15.2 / 13.8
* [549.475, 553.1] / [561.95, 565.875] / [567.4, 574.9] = 0.34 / 10.9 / 14.7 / 13.3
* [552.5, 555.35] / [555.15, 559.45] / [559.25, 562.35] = -0.48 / 10.4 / 12.2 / 11.2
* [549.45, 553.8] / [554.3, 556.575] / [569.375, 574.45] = 0.12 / 10.8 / 15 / 11.6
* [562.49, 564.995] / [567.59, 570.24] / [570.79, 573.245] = 0.06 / 11.8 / 15.1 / 13.9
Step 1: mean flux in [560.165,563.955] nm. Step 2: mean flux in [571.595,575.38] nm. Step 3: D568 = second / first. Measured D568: 1.3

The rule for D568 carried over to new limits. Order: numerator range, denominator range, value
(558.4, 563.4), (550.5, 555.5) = 1.16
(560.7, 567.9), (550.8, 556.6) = 1.15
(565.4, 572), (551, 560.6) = 1.19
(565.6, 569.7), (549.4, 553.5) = 1.22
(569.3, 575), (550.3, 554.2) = 1.44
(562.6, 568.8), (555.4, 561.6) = 1.02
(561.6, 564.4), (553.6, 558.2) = 1.02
